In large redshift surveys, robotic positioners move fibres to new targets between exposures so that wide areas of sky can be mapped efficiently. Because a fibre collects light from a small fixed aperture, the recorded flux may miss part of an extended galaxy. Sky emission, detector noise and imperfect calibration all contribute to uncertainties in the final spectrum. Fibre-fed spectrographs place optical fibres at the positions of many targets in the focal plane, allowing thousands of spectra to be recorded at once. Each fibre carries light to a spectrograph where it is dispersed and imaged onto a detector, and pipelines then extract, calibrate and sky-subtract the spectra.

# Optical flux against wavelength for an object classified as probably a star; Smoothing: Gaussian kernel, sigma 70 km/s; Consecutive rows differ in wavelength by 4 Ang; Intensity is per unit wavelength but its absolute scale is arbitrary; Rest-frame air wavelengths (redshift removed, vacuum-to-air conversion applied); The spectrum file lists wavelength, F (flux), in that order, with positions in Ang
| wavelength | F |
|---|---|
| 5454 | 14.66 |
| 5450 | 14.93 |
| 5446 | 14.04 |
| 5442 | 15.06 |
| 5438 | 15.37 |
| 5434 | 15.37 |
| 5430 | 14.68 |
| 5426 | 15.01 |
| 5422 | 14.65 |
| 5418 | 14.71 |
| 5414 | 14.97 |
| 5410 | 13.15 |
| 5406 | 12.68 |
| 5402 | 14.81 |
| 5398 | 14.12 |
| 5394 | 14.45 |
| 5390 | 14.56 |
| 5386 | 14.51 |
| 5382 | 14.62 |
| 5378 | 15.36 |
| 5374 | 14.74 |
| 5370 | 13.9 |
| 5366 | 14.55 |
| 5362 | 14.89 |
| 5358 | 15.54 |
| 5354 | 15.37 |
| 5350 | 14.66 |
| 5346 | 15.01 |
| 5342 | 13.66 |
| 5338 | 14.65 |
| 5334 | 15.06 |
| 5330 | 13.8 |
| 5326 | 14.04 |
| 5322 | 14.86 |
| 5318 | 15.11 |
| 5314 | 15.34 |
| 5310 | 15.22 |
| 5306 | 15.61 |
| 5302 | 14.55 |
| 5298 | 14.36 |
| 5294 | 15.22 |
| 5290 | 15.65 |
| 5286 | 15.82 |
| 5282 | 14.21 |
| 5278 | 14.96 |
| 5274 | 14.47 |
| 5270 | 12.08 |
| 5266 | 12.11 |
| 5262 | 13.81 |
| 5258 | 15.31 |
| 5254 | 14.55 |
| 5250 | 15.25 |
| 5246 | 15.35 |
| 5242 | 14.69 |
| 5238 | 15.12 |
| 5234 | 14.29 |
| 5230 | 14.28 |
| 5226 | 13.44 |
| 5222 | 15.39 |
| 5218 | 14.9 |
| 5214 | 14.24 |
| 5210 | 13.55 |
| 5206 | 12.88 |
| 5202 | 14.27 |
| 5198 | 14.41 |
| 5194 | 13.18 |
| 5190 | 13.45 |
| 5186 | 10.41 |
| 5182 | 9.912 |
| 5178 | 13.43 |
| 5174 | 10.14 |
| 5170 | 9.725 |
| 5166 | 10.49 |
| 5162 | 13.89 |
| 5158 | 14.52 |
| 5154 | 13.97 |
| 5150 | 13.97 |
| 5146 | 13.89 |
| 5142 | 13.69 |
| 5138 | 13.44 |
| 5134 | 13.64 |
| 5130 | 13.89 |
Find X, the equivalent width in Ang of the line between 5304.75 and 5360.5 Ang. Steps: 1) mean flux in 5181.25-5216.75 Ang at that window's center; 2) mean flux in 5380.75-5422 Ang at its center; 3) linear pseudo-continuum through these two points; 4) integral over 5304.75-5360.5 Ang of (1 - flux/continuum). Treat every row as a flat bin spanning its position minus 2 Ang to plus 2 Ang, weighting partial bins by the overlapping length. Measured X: -3.9 Ang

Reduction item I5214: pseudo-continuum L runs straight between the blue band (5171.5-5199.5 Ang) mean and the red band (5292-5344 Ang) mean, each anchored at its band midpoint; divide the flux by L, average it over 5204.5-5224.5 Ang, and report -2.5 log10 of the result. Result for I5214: -0.127 mag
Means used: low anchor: 12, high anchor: 14.7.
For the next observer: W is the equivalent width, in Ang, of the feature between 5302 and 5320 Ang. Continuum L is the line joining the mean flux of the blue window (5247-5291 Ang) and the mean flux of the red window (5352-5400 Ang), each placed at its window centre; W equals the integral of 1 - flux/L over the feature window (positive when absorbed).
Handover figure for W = -0.90 Ang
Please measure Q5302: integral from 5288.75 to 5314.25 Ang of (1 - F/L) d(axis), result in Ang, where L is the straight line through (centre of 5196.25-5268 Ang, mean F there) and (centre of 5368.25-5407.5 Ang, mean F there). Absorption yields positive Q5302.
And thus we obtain -1.3 Ang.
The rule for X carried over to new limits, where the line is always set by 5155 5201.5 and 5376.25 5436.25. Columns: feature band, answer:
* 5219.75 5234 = -1.8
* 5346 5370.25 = -1.5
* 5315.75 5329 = -0.9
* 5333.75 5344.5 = -0.4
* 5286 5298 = -1.7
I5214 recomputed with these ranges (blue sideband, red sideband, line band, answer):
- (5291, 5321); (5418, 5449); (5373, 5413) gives 0.047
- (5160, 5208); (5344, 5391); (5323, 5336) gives -0.006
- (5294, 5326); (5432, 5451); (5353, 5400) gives 0.019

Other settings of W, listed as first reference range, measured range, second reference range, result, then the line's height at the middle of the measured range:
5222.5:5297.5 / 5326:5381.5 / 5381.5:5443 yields -0.62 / 14.5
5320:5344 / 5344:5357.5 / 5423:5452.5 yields -0.58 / 14.4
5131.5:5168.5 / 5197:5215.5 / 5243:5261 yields 0.63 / 14.3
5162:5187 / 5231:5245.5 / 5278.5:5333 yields -2.10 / 12.9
